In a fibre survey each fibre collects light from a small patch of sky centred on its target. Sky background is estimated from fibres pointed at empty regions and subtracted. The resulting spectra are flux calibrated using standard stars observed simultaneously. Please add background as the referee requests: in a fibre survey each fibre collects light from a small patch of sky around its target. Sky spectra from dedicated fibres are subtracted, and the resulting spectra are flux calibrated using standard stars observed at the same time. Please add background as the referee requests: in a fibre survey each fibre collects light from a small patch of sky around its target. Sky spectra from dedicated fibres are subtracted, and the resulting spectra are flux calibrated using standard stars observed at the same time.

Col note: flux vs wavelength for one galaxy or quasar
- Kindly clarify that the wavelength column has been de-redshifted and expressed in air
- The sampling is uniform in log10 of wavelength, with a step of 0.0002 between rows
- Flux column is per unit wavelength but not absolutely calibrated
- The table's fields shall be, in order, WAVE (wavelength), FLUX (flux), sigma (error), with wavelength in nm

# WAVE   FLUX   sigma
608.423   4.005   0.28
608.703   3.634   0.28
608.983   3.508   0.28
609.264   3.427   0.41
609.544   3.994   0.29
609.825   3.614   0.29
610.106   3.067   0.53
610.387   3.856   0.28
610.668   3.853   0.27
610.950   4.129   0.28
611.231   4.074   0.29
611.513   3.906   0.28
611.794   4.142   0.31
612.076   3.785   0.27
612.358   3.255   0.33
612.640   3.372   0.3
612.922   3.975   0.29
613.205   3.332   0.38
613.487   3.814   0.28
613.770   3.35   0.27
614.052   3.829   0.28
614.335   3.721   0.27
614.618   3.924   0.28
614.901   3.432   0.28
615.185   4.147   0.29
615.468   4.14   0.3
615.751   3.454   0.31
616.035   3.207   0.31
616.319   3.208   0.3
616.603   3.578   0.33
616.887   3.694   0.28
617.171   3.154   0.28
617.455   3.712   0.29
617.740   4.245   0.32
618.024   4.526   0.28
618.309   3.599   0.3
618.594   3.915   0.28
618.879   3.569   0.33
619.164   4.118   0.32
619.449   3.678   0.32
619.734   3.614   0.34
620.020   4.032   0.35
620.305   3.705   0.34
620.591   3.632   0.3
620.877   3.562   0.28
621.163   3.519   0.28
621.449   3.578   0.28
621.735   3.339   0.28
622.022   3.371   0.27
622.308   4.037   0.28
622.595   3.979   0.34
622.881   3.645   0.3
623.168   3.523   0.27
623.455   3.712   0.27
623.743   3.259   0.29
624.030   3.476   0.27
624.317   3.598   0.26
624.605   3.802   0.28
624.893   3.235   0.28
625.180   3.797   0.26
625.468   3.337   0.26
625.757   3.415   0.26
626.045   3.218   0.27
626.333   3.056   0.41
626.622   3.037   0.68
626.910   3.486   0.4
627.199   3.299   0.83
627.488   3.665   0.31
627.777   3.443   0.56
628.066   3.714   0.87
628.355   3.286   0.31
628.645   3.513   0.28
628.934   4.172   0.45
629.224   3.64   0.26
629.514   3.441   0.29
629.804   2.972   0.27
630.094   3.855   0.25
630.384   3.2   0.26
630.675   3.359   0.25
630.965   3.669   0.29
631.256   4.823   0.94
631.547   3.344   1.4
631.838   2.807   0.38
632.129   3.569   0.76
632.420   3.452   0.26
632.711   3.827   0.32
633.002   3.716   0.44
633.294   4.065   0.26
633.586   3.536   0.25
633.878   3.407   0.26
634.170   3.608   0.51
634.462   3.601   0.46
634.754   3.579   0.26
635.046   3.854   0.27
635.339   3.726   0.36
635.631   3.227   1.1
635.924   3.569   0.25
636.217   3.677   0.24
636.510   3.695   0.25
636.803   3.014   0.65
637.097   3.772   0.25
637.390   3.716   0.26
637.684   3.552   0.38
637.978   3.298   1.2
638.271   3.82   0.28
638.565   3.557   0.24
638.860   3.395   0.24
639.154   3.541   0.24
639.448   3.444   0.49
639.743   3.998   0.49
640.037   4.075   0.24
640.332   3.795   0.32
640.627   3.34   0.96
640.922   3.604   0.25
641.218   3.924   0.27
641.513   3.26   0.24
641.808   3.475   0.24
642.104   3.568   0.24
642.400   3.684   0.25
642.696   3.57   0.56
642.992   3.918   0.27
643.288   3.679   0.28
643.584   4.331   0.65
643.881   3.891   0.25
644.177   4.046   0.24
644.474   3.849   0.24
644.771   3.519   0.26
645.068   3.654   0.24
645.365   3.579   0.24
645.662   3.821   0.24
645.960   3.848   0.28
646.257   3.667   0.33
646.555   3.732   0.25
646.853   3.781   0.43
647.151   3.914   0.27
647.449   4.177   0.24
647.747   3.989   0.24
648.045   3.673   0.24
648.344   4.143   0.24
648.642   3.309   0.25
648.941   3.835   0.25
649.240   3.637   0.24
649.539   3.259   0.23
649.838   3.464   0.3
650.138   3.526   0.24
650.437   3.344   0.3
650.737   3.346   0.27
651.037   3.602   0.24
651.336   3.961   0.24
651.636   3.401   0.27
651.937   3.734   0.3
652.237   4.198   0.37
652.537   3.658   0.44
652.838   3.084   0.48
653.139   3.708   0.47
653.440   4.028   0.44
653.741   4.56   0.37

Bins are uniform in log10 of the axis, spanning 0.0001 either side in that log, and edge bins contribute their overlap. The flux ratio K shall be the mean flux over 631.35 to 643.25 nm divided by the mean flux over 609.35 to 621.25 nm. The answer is 0.97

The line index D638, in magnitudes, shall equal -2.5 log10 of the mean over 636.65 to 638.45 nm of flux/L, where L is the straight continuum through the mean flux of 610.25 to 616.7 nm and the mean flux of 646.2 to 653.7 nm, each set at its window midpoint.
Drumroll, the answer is 0.053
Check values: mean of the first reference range 3.72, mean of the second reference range 3.7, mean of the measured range 3.53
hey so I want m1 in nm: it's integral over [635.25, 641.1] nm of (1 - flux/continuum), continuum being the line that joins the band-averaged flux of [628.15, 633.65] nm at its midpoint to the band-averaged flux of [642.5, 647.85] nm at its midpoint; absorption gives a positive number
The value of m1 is 0.19 nm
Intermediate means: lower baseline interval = 3.59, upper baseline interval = 3.83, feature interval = 3.59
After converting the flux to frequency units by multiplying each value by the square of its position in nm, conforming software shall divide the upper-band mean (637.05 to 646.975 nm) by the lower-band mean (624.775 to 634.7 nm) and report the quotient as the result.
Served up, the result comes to 1.09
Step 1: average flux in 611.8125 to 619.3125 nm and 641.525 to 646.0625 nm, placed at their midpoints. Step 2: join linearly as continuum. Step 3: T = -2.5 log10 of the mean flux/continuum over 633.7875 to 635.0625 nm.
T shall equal 0.040 mag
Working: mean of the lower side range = 3.7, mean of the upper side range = 3.75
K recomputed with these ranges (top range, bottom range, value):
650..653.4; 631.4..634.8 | 1.02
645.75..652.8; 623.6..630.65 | 1.07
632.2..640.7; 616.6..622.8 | 0.97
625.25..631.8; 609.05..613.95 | 0.94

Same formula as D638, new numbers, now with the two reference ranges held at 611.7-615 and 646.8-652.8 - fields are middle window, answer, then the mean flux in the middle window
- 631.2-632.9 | 0.03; 3.58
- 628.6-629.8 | 0.01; 3.62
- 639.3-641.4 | -0.02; 3.73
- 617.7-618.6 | -0.12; 4.08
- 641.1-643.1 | 0.02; 3.62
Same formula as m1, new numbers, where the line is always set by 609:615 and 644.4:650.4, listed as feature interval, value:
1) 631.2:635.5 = 0.085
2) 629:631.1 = 0.132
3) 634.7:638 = 0.127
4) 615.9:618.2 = 0.024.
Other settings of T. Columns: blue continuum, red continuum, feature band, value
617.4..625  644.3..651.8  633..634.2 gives 0.01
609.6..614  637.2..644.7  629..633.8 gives 0.03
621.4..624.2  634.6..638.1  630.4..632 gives 0.00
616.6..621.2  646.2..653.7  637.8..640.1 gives 0.03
